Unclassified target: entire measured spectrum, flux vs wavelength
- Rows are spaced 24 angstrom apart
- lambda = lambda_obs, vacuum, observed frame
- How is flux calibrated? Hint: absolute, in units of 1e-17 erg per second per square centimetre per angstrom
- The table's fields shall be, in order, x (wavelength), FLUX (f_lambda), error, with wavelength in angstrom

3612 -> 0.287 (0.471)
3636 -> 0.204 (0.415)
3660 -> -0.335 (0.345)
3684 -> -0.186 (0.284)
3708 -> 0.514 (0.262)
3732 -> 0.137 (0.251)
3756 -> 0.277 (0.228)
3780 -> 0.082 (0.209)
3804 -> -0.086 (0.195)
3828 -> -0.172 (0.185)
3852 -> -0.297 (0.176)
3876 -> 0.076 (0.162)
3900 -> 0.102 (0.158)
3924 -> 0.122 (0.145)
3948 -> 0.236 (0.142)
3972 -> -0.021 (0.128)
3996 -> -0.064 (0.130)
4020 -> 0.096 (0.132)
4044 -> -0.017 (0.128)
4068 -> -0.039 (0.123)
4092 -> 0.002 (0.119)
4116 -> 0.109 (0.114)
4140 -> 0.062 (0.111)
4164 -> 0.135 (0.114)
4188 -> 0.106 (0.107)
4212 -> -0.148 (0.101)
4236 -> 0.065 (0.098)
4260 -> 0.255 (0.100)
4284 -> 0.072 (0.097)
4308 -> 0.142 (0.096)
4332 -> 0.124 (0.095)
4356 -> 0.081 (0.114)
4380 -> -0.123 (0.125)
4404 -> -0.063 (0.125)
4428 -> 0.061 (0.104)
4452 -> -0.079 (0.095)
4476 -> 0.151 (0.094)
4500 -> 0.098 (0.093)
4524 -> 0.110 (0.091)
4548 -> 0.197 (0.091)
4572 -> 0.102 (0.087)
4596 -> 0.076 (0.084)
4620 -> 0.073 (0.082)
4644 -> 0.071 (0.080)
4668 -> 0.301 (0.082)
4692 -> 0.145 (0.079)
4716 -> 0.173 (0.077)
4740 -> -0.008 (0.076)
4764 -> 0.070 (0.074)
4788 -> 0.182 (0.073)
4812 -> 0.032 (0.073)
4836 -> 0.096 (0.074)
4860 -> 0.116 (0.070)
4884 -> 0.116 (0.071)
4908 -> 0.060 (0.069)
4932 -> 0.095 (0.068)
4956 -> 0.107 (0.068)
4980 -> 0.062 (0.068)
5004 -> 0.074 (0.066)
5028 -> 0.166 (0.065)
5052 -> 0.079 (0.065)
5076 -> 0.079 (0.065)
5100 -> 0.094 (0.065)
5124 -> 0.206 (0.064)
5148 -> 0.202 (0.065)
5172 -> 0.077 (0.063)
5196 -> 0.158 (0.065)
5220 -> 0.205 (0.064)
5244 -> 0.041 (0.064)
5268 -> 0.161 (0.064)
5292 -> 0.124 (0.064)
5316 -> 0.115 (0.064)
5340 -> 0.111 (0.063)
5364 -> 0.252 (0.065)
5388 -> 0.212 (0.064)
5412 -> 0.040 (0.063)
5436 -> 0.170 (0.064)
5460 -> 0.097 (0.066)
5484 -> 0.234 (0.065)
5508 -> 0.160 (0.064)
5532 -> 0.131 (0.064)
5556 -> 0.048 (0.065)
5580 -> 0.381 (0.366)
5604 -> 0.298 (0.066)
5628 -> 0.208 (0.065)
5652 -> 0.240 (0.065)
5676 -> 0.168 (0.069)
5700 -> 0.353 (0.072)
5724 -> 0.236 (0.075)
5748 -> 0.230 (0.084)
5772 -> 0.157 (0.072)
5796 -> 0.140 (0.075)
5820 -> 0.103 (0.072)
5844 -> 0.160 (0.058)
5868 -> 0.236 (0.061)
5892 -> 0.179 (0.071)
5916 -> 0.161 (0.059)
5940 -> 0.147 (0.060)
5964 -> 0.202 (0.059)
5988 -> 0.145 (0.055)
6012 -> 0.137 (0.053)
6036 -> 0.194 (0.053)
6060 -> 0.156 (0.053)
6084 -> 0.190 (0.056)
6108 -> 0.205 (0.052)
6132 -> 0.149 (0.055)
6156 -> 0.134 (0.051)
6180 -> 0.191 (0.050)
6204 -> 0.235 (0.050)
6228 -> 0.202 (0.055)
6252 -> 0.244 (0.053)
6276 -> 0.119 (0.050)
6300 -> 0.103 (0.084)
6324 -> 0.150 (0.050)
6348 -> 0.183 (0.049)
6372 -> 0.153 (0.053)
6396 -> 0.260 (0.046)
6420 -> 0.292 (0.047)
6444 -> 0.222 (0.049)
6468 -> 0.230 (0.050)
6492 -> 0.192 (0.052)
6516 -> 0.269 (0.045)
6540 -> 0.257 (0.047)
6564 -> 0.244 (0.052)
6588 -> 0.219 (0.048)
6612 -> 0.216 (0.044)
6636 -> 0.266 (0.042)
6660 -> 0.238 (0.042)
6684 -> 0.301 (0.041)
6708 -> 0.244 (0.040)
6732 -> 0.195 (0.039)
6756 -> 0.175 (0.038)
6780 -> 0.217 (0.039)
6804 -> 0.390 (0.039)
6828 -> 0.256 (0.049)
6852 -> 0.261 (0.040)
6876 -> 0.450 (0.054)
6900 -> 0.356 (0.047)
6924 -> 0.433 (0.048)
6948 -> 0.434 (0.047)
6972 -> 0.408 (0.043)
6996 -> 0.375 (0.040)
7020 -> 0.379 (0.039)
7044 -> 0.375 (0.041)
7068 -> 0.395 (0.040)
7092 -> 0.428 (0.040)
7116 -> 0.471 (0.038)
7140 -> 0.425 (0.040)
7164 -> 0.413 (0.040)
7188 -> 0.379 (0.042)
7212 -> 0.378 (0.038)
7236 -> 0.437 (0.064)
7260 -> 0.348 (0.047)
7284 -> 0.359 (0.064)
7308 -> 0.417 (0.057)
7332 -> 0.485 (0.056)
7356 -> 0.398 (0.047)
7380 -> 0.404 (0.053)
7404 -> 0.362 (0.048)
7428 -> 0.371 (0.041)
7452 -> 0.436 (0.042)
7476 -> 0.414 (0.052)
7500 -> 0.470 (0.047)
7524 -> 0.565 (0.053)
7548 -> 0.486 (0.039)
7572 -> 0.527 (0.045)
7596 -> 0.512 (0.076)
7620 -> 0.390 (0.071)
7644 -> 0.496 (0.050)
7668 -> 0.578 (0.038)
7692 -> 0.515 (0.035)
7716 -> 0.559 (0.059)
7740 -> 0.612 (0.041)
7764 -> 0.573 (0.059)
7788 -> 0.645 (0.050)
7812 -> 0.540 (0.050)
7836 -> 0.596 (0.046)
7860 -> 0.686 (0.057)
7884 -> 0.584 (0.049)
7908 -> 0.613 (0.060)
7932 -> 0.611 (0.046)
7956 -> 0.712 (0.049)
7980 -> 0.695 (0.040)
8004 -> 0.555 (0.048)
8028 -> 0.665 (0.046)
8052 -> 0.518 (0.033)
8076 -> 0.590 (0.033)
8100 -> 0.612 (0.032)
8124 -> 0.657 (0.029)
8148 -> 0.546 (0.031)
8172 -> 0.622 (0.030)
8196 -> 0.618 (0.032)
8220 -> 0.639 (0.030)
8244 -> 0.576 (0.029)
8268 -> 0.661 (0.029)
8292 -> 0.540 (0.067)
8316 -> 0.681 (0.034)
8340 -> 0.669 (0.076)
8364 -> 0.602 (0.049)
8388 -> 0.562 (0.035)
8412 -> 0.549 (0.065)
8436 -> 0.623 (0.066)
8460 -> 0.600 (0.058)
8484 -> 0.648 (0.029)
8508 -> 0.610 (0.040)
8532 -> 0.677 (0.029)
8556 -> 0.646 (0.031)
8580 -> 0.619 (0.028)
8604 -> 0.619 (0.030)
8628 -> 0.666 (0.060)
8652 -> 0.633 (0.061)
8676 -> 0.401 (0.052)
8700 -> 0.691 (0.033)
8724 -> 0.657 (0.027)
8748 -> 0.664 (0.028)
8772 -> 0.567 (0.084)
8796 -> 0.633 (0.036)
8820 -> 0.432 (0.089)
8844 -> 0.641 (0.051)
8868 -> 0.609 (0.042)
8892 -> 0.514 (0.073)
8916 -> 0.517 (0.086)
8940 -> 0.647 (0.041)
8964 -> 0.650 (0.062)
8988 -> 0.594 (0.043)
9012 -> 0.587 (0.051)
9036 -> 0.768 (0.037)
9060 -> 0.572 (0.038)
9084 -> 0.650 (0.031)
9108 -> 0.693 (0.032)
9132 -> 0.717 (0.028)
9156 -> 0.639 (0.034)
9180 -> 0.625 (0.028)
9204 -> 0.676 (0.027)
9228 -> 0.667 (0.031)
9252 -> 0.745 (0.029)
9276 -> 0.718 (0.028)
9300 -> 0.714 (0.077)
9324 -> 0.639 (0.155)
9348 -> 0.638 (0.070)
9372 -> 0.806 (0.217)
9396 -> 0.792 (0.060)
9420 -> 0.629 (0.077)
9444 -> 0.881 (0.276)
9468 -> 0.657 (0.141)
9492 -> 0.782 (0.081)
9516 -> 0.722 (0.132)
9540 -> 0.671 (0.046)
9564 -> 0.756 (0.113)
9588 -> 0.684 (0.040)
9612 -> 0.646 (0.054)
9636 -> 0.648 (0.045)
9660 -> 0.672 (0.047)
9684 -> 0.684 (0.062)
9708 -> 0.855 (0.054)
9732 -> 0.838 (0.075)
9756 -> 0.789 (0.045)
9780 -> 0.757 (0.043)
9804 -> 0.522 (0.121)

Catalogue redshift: 0.721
